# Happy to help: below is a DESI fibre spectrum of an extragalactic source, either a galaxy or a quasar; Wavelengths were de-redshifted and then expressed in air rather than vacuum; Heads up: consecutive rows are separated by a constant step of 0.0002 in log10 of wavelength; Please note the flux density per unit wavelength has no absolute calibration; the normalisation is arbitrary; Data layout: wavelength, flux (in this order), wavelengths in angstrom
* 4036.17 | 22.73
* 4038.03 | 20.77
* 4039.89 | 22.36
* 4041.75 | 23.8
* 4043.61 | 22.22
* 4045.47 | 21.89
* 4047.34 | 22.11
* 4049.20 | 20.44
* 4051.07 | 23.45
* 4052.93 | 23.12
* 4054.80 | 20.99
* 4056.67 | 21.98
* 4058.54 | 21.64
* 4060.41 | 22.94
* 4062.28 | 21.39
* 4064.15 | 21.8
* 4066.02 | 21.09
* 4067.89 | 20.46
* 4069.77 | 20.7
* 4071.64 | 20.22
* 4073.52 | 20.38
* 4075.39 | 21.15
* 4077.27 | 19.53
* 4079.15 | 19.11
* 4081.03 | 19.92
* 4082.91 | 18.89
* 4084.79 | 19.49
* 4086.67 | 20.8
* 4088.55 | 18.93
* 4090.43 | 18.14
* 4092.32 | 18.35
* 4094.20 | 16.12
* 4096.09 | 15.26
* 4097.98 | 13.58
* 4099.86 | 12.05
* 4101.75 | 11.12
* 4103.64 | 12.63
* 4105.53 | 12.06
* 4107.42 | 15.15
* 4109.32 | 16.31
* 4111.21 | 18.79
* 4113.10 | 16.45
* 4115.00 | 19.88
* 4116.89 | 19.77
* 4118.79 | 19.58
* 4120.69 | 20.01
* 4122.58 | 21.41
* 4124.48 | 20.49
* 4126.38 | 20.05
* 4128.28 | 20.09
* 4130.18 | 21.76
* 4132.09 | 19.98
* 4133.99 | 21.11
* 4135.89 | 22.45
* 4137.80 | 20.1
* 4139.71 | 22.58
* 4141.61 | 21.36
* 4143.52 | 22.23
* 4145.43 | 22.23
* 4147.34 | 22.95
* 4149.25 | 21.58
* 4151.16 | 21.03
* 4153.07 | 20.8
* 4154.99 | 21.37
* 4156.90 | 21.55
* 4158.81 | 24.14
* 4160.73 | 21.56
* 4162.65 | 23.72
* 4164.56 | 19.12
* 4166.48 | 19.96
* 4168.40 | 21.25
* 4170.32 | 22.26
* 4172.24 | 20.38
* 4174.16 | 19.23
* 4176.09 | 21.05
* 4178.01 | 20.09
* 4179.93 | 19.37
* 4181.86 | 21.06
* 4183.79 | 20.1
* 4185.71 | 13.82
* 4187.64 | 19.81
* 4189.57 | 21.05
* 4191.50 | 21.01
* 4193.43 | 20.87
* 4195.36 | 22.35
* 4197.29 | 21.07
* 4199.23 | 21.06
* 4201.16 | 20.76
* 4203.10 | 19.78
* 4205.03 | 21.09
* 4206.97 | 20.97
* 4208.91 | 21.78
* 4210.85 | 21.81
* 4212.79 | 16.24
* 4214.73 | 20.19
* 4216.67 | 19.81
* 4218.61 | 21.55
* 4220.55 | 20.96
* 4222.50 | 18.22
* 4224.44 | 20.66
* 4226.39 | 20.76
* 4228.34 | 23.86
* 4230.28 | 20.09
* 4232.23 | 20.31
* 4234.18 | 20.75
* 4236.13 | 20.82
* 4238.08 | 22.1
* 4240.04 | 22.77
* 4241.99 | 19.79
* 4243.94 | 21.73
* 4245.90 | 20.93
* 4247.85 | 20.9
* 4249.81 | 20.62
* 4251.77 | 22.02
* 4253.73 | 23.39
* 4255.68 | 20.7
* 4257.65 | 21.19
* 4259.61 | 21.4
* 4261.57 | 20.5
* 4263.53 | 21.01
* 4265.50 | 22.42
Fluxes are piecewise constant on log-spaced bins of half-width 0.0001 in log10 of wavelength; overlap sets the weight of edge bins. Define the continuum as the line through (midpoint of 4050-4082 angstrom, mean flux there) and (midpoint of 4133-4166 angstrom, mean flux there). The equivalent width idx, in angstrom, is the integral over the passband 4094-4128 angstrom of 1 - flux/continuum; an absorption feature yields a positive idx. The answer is 7.4 angstrom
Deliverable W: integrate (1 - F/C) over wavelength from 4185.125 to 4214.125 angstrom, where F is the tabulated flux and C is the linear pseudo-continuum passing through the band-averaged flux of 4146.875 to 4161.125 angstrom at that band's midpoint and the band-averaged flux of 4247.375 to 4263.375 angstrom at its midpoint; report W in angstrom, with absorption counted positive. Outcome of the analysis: 1.7 angstrom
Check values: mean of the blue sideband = 21.8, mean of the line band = 20.3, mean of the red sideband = 21.3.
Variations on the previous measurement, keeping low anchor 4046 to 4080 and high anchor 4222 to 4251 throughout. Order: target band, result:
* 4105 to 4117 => 2.44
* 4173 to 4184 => 0.49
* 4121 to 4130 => 0.25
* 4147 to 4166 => -0.52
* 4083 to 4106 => 5.76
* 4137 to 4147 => -0.31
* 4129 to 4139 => 0.03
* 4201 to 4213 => 0.27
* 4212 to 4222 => 0.61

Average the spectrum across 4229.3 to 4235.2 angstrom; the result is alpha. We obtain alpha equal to 20.4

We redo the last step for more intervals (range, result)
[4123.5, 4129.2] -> 20.2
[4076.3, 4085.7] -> 19.4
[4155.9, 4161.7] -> 22.4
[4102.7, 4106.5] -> 12.4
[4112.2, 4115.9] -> 18.1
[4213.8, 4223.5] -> 20.2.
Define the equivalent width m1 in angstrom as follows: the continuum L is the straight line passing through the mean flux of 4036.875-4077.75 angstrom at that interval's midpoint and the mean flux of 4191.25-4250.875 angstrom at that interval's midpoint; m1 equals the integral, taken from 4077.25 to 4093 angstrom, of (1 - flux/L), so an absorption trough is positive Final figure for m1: 1.6 angstrom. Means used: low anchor 21.6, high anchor 20.8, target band 19.2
